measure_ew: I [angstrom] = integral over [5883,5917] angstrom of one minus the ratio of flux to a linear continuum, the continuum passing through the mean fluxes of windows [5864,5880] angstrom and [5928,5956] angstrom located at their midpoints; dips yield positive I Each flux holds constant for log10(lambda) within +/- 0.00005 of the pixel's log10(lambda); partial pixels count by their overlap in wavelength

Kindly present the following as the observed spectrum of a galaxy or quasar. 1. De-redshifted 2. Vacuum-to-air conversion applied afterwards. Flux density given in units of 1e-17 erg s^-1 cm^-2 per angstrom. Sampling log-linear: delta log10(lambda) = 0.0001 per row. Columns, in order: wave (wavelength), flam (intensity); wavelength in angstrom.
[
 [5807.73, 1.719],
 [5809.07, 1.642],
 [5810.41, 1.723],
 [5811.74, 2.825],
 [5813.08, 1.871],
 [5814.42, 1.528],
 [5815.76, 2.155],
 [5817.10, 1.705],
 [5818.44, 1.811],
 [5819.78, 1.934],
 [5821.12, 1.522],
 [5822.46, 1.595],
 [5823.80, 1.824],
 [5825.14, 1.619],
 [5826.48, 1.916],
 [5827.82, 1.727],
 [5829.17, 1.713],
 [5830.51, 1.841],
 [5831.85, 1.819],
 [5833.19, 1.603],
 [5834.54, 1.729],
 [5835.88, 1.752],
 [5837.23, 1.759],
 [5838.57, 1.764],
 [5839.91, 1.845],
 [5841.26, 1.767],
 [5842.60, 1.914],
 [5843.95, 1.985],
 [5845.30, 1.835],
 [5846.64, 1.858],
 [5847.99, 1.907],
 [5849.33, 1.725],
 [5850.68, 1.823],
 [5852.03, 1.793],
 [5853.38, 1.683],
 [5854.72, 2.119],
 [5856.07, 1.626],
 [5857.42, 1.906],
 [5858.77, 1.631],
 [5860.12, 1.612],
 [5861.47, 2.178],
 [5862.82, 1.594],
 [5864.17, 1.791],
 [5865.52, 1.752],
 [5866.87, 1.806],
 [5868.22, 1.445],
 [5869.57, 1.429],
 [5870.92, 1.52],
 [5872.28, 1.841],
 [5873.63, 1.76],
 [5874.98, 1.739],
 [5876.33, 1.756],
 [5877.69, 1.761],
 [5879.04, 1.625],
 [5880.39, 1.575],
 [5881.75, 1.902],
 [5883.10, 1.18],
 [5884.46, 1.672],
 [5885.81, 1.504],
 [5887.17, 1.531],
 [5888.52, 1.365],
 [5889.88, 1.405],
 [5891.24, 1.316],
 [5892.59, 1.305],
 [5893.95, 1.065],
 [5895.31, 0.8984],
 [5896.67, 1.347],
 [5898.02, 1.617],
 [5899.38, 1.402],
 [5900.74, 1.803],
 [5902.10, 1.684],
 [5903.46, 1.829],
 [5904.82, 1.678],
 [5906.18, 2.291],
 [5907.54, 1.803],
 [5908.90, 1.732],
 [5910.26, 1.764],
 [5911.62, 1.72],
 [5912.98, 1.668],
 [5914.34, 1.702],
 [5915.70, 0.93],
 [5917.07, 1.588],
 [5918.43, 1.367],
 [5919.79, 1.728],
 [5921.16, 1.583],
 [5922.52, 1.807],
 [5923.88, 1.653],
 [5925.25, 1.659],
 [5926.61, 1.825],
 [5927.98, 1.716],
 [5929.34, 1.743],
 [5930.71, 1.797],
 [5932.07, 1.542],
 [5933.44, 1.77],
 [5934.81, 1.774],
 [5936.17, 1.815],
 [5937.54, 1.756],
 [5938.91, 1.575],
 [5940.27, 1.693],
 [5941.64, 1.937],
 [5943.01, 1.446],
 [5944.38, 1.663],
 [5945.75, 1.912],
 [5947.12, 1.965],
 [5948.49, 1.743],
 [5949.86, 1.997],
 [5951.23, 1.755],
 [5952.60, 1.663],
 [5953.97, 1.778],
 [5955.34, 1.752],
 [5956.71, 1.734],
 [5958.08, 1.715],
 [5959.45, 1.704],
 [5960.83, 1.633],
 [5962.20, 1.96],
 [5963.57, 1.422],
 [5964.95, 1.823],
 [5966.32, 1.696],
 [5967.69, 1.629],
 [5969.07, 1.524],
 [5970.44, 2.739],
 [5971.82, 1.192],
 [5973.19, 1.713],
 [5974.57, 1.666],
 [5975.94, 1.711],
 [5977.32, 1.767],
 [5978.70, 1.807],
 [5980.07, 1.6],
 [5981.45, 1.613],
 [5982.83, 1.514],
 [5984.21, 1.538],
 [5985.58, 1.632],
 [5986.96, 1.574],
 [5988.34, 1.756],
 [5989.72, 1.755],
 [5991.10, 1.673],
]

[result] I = 3.5 angstrom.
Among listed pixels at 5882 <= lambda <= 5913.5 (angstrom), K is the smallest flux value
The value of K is 0.8984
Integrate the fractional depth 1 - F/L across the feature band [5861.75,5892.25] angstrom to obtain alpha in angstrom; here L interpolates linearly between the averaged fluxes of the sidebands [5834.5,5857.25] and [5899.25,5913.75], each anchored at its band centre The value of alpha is 3.2 angstrom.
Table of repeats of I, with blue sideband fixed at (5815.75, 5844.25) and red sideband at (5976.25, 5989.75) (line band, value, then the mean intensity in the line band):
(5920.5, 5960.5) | -1.27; 1.74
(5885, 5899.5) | 3.22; 1.34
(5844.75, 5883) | 0.16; 1.74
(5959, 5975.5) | -0.60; 1.73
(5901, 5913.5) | -0.62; 1.8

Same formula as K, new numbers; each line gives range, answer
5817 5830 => 1.522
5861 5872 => 1.429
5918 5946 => 1.367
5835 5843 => 1.752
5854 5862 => 1.612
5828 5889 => 1.18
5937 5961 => 1.446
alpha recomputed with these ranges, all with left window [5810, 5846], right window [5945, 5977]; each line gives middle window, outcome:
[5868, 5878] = 0.75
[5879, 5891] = 1.85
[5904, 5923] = 1.19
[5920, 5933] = 0.50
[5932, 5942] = 0.17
